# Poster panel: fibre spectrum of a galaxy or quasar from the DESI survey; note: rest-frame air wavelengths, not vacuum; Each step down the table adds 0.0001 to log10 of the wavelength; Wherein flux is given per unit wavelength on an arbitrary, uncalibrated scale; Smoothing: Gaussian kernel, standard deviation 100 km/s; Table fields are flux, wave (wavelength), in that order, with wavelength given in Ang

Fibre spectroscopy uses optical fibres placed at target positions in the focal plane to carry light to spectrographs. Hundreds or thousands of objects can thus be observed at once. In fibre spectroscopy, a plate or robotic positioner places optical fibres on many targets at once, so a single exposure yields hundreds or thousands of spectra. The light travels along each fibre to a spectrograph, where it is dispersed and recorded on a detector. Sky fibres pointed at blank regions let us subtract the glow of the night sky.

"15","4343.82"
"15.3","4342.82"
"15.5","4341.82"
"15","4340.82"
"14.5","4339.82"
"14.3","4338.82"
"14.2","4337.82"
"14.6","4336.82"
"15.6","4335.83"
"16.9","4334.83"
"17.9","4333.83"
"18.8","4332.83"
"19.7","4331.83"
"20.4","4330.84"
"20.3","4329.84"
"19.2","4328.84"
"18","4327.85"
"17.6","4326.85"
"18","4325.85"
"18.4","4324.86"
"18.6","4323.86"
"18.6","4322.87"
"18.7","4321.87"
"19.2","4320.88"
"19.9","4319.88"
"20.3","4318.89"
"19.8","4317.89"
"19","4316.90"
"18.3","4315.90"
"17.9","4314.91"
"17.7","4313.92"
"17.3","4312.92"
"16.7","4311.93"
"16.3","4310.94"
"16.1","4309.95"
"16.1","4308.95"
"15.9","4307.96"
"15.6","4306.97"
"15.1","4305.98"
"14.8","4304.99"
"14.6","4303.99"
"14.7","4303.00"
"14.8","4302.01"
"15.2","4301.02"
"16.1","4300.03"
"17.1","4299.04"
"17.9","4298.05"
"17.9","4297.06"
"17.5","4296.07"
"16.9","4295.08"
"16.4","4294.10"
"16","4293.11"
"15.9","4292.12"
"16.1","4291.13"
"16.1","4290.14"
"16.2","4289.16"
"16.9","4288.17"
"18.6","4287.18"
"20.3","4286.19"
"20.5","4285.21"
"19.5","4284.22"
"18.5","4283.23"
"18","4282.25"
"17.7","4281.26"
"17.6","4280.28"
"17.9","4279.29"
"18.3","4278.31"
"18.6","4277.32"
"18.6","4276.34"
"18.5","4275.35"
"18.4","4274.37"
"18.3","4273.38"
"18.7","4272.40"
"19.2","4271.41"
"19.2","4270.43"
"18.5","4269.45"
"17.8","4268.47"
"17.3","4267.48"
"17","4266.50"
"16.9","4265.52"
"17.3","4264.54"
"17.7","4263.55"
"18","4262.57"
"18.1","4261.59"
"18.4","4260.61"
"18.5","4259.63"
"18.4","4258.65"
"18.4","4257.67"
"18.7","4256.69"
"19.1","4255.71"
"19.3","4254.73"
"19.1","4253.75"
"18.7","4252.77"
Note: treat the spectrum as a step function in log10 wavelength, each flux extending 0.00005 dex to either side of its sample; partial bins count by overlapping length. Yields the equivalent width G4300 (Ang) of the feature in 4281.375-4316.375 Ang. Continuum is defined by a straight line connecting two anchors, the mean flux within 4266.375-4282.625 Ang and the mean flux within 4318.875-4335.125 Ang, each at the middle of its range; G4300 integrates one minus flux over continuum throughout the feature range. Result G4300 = 3.1 Ang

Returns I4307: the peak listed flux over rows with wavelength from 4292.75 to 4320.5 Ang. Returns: 20.3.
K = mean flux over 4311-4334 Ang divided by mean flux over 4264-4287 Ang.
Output 1.02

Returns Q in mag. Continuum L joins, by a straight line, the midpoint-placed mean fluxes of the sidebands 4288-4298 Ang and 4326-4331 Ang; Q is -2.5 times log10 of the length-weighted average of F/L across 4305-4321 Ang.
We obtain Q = 0.03 mag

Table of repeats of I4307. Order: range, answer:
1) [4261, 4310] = 20.5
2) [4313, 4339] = 20.4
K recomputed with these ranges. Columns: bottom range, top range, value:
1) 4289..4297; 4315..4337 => 1.13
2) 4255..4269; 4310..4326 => 1.02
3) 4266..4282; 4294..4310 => 0.88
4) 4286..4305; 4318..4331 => 1.15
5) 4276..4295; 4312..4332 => 1.06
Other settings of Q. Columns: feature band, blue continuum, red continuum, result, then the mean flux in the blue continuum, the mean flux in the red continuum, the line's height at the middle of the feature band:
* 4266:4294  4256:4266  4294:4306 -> -0.054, 18.1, 16.1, 17.1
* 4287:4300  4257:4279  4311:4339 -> 0.082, 18.2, 18.1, 18.1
